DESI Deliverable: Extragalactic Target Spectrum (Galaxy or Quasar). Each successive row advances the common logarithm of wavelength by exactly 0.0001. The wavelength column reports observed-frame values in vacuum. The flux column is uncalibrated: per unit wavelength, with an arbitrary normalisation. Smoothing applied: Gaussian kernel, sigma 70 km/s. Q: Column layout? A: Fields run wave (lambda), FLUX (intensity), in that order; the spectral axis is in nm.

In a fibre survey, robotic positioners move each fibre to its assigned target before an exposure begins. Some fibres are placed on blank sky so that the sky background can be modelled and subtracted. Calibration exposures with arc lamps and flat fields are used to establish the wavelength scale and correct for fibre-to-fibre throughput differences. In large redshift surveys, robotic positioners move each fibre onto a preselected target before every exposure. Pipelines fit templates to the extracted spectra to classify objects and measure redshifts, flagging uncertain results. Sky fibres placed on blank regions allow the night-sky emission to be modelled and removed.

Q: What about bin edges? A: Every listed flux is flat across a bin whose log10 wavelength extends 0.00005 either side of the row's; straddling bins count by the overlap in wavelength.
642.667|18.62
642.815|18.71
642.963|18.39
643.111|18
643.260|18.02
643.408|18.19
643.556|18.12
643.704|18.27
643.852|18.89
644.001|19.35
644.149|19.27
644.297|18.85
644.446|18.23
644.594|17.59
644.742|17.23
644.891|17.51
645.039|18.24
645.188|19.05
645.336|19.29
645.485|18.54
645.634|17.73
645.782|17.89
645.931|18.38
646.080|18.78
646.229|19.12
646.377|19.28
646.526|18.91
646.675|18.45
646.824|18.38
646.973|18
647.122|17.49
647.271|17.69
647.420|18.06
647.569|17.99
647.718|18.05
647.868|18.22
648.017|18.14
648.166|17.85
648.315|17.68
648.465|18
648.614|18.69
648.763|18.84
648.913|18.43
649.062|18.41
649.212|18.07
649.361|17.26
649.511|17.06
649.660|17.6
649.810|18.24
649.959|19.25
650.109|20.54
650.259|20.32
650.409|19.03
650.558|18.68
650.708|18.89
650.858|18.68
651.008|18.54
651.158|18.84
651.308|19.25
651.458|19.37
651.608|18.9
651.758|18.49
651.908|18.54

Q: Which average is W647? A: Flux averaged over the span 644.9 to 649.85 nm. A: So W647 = 18.2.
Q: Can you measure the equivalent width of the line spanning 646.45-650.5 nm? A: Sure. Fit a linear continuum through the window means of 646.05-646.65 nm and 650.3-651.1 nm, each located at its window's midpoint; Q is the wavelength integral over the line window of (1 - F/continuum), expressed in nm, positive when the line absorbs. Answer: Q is 0.13 nm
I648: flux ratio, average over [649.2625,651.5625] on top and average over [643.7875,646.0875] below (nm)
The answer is 1.0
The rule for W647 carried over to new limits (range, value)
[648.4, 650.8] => 18.6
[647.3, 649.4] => 18.1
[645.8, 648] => 18.3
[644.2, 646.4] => 18.4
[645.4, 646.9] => 18.5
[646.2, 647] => 18.7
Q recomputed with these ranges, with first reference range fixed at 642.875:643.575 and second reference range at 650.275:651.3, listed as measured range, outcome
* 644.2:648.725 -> 0.05 nm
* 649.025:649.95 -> 0.05 nm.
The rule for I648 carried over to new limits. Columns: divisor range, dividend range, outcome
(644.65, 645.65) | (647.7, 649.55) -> 0.99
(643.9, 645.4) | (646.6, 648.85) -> 0.98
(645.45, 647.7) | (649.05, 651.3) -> 1.02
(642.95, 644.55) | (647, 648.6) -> 0.97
